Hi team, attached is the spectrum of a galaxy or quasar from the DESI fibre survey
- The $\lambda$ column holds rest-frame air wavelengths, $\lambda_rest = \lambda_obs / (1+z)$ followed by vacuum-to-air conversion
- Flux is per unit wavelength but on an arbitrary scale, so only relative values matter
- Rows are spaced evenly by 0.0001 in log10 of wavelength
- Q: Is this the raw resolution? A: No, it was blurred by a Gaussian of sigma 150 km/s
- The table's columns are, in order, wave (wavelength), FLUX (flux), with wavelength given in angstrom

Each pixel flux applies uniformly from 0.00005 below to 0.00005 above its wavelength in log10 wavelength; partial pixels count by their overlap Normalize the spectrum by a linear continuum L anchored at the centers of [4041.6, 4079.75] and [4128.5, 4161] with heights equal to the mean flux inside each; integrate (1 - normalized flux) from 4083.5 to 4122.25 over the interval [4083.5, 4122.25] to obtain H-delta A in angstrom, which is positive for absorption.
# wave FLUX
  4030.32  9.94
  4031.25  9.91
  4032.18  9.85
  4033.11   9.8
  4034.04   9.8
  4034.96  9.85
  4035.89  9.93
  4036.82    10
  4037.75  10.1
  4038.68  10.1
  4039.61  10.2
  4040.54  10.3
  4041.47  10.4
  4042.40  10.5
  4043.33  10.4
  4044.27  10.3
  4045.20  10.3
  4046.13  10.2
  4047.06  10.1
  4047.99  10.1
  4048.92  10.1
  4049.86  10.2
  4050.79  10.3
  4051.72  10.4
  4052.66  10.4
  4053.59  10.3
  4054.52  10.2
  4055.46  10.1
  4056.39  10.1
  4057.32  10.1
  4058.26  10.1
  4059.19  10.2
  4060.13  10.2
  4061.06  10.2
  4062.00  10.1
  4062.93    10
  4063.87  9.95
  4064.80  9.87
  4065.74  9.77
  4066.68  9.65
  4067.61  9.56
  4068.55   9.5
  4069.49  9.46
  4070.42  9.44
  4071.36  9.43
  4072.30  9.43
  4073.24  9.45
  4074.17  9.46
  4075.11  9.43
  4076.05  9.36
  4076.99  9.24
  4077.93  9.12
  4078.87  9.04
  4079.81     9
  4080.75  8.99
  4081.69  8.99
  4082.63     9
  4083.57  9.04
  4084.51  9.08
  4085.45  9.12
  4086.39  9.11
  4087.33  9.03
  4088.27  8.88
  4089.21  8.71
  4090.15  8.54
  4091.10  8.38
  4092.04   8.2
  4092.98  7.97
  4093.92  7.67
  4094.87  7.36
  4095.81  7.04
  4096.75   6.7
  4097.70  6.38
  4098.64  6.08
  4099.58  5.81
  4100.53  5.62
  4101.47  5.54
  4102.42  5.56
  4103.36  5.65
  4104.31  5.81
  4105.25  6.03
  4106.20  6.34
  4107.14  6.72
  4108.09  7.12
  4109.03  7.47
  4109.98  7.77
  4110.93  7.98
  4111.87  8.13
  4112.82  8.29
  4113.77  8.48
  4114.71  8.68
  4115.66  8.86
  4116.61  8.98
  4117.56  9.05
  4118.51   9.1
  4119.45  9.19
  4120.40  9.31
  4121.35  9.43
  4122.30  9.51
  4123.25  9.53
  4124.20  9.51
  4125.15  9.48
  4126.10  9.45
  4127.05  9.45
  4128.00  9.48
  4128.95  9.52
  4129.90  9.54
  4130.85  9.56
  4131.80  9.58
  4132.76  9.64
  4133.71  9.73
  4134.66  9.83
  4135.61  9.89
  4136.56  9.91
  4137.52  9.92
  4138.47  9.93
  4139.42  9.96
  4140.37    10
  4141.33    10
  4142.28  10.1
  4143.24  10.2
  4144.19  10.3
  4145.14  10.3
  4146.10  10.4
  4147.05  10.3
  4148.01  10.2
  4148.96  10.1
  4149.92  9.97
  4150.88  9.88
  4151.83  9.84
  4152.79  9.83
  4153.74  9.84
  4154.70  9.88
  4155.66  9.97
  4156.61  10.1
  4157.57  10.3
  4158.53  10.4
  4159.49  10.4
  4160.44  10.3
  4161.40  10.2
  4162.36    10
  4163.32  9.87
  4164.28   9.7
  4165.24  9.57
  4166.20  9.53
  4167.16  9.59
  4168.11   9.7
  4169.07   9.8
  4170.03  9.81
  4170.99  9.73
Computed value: 8.48 angstrom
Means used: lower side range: 9.89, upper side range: 9.99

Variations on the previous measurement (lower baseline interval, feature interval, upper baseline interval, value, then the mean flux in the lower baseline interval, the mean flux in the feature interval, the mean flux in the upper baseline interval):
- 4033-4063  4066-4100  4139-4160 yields 5.1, 10.2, 8.64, 10.1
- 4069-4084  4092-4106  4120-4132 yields 4.4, 9.24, 6.44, 9.49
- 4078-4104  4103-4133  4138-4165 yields 1.1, 7.8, 8.52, 10.1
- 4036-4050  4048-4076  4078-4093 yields -0.9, 10.2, 9.9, 8.85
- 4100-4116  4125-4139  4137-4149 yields -0.8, 7.04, 9.67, 10.1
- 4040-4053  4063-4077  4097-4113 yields -1.2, 10.3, 9.55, 6.58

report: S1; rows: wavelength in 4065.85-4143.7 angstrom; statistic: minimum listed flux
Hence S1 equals 5.54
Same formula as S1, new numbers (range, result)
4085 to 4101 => 5.62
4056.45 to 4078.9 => 9.04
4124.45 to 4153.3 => 9.45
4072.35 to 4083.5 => 8.99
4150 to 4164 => 9.83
